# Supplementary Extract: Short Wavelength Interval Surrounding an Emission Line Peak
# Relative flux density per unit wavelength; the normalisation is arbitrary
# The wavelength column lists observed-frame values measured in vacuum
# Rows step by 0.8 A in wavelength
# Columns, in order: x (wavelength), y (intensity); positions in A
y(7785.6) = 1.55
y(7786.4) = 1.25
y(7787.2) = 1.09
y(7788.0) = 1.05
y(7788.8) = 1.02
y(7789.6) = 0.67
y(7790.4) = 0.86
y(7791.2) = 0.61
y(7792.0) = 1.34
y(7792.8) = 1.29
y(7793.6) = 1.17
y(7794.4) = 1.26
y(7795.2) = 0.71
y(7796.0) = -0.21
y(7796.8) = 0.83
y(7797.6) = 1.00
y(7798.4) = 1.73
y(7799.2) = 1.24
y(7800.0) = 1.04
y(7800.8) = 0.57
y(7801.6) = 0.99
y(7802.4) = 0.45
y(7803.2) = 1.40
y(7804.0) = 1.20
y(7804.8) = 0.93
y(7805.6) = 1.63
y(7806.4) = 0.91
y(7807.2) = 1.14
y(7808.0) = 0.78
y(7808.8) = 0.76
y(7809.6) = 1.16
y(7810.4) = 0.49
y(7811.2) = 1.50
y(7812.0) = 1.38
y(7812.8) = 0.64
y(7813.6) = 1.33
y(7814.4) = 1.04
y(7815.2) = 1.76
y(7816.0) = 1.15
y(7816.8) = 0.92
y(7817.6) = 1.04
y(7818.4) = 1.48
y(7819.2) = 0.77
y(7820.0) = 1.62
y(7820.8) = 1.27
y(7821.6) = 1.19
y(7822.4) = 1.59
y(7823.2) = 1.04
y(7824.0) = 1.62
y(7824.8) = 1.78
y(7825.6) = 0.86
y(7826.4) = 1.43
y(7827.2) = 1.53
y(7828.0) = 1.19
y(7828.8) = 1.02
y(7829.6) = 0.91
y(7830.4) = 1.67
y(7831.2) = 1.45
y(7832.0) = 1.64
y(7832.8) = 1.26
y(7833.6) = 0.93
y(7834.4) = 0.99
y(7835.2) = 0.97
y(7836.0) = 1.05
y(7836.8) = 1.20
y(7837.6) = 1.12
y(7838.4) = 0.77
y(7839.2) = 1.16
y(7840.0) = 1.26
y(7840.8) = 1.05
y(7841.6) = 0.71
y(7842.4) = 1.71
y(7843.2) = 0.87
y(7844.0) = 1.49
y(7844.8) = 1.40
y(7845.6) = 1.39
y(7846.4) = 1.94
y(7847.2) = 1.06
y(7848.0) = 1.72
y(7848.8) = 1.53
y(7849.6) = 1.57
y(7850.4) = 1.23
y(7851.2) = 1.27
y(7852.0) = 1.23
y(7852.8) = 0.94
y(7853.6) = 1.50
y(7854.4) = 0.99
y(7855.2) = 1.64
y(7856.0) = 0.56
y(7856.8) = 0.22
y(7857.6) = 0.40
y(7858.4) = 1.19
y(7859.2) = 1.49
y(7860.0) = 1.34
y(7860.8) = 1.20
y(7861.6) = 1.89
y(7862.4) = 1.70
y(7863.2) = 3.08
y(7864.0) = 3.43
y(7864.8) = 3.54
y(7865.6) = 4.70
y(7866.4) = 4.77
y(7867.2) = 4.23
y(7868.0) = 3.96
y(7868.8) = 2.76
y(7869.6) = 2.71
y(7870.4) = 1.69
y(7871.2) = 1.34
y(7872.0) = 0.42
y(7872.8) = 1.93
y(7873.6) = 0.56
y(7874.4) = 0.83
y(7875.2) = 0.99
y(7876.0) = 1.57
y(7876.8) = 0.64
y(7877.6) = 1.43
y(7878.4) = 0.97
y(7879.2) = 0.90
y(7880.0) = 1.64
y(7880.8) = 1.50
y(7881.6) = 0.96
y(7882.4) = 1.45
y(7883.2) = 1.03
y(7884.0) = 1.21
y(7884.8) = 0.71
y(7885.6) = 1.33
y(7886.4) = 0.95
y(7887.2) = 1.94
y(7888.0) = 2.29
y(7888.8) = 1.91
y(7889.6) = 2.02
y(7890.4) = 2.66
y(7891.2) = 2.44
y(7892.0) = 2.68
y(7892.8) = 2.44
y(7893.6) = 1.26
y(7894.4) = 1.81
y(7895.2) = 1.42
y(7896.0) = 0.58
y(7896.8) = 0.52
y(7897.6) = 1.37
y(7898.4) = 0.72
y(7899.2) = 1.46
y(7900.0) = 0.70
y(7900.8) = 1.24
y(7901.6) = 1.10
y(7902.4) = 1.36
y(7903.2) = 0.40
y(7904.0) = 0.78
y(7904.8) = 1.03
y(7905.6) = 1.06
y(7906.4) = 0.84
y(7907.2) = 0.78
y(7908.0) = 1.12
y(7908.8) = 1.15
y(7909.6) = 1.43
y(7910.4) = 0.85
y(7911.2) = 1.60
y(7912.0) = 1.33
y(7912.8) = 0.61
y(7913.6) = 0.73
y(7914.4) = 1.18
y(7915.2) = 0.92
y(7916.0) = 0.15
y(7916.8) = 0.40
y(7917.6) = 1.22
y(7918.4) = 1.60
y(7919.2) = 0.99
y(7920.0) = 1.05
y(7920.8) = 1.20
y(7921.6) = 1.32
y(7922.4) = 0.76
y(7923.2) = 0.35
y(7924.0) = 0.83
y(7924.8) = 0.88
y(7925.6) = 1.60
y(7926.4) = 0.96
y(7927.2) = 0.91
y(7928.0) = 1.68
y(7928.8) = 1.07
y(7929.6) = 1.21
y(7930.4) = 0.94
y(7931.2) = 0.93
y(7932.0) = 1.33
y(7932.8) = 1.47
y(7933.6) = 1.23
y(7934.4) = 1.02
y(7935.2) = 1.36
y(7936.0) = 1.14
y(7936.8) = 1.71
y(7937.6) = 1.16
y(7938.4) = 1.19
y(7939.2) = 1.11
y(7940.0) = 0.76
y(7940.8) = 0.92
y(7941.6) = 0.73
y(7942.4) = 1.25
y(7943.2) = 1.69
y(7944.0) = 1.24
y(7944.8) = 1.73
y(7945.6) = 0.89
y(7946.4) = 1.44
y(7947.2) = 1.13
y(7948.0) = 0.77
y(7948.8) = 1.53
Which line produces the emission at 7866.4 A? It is H-alpha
